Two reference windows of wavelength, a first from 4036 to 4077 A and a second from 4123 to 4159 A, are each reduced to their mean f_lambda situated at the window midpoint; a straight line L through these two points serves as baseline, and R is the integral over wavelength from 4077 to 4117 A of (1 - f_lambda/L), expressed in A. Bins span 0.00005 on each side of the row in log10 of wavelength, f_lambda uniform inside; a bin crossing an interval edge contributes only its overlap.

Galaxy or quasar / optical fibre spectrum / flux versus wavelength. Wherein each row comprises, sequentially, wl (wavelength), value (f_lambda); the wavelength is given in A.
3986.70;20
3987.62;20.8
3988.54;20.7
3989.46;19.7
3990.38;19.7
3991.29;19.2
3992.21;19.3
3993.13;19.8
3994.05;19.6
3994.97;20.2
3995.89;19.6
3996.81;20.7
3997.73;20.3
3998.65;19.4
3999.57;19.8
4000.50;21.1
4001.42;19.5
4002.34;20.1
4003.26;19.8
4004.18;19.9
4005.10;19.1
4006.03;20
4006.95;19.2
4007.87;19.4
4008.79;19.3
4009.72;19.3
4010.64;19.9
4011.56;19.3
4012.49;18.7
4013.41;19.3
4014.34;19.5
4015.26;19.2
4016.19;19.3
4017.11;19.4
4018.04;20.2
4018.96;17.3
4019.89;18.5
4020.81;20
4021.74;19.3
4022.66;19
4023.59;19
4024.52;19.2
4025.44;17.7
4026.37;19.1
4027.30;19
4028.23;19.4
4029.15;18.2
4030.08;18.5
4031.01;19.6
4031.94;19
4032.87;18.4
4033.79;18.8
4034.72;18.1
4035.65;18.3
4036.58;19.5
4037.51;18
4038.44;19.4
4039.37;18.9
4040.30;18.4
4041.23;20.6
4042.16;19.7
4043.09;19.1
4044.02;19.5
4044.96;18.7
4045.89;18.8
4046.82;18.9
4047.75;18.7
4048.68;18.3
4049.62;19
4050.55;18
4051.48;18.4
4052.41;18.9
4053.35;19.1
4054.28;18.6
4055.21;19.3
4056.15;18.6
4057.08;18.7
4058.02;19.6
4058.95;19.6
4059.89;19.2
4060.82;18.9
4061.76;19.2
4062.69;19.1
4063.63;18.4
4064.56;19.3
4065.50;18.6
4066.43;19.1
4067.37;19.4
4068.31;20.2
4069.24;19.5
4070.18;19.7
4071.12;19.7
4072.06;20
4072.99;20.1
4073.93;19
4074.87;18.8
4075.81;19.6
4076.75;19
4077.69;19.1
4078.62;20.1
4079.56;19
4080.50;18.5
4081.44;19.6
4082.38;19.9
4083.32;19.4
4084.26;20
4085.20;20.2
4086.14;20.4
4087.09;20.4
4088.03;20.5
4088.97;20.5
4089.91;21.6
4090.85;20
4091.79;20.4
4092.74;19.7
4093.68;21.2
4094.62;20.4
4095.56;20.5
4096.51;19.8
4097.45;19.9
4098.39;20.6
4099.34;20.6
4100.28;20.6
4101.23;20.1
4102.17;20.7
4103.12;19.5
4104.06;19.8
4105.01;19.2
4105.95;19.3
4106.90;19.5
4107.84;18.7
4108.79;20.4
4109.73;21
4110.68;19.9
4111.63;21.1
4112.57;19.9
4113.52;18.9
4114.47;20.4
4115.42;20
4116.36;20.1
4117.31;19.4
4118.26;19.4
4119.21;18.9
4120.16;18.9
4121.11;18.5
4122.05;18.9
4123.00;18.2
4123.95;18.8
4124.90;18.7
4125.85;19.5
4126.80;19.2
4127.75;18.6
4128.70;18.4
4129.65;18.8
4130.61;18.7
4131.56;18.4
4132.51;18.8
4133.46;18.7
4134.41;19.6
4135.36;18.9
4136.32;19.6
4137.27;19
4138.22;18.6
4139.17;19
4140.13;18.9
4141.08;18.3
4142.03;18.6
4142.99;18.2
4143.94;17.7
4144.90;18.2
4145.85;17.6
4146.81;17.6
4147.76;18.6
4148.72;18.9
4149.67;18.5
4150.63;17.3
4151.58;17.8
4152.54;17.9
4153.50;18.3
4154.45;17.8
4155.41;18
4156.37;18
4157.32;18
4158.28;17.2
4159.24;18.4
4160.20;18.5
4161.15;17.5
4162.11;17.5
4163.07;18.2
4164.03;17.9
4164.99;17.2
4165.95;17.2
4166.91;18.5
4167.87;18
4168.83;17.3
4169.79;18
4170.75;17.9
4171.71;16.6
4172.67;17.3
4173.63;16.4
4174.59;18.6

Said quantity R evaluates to -2.63 A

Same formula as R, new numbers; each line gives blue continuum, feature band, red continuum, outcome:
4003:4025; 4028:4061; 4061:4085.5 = 0.8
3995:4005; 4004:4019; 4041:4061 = 0.3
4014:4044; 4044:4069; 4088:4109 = 0.6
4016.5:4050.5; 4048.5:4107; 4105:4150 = -1.9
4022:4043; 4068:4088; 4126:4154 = -1.0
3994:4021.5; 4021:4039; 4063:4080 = 0.6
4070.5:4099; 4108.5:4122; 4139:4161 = -0.5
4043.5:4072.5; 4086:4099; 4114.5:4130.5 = -0.9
